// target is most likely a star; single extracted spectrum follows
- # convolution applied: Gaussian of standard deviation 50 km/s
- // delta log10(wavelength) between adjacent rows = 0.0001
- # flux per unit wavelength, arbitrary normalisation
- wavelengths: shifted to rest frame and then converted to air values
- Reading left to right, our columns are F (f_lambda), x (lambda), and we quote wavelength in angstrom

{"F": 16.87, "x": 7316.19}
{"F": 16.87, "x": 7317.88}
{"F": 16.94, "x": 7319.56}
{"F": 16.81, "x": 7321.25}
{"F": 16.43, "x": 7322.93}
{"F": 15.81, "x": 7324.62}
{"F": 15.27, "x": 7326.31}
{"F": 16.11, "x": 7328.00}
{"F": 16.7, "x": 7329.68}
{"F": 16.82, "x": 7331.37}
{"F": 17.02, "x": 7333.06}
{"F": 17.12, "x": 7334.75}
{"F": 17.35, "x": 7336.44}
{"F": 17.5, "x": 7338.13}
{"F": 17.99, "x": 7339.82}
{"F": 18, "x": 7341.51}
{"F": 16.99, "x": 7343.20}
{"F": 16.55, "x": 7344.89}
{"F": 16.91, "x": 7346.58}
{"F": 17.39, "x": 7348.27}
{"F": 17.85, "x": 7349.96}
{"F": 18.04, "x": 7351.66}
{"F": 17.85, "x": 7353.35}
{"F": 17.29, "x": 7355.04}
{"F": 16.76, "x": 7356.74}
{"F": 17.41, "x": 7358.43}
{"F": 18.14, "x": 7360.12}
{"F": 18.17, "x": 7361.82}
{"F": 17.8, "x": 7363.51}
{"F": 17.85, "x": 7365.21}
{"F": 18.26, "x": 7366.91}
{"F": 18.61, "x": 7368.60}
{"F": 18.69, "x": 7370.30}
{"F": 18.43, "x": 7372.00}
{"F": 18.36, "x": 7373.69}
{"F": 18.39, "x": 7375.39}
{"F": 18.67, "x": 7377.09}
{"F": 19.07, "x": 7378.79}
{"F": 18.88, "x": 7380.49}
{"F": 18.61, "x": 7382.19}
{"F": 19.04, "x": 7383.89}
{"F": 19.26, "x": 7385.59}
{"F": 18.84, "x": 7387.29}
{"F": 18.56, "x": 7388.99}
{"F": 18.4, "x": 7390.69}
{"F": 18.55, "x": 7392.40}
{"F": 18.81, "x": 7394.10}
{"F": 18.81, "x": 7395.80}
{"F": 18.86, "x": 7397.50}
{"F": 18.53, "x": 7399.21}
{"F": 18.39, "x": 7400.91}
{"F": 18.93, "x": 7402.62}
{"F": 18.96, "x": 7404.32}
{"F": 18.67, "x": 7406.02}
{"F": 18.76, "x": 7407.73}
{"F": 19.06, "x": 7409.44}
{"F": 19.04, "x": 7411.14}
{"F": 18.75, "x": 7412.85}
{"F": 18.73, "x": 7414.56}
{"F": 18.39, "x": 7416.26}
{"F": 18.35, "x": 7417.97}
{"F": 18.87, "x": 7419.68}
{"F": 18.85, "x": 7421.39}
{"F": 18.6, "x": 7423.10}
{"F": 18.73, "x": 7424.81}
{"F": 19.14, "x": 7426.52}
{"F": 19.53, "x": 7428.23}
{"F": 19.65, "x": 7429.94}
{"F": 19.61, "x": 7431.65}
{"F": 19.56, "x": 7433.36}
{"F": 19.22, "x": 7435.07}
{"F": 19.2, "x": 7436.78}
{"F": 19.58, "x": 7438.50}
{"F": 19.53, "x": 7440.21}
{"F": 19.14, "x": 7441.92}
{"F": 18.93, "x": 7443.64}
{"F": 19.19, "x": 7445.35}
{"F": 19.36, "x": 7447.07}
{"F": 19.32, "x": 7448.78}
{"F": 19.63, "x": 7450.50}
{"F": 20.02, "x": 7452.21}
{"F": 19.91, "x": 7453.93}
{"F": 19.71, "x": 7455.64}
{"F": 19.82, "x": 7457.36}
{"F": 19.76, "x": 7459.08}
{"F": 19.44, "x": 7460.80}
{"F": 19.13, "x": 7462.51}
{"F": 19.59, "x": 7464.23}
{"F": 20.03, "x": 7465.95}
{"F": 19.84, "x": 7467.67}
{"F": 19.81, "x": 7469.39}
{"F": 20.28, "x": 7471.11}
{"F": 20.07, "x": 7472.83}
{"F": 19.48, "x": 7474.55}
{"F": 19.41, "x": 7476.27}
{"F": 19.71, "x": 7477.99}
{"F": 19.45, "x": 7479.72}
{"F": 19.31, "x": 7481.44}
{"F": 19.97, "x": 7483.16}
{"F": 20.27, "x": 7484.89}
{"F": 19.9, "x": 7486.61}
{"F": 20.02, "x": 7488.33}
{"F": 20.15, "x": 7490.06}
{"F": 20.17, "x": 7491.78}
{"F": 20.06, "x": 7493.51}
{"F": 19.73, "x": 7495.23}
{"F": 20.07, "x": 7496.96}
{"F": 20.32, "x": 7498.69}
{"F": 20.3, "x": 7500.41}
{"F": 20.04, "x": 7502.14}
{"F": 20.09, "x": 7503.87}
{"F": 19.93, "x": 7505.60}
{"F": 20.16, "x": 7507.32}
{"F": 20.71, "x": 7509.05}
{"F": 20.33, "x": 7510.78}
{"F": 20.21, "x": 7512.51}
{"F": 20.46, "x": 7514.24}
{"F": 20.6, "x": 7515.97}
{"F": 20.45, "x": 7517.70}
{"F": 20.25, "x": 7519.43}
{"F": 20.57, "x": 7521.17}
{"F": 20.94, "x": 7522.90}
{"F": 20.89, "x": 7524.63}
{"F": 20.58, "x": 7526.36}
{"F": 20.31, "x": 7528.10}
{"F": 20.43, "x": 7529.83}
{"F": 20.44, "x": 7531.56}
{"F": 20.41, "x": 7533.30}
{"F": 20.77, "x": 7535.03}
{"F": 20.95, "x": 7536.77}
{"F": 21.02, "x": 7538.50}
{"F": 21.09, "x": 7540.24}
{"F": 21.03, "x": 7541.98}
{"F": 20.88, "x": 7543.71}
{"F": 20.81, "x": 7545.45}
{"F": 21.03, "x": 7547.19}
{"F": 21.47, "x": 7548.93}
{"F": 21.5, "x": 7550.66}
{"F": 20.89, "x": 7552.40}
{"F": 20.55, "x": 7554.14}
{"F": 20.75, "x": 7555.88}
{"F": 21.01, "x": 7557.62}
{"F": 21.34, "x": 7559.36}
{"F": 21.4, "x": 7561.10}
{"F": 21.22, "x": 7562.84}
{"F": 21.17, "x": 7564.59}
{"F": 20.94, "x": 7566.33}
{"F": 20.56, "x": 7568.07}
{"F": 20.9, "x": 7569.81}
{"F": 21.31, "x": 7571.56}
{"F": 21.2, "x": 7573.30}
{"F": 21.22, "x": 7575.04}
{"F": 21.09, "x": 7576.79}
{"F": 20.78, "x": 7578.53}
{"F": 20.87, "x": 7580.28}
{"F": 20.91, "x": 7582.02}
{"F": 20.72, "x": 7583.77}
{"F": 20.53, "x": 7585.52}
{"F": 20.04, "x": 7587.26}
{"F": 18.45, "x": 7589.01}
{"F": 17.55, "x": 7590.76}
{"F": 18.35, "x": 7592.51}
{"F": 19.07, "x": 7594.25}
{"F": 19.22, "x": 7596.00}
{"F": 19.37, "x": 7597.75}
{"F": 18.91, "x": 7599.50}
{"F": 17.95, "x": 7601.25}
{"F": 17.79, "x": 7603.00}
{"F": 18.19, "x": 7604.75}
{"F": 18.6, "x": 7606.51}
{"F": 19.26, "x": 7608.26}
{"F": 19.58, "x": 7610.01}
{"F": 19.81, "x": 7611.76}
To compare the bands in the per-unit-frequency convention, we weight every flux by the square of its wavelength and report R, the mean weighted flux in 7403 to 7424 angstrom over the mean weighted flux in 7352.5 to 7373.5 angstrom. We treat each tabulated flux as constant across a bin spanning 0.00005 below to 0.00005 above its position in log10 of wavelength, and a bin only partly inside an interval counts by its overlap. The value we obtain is 1.06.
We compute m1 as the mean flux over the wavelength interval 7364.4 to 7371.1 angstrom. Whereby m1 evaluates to 18.4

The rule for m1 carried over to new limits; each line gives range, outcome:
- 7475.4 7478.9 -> 19.5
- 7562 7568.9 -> 21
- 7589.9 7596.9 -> 18.6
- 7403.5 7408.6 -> 18.8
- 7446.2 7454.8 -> 19.7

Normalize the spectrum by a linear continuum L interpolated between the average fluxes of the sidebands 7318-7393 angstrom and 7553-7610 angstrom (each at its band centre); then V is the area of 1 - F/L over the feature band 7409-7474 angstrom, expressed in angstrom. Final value -2.7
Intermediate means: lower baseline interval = 17.7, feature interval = 19.4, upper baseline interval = 20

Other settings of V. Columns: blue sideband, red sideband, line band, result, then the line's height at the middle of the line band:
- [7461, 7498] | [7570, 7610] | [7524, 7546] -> -1.13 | 19.7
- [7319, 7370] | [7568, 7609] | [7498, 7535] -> -2.80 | 19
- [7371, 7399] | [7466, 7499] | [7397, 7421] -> 0.34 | 19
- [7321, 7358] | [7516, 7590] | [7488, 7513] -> -0.36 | 19.9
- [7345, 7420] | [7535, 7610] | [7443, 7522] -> -2.17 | 19.4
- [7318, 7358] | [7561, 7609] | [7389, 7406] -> -0.93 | 17.7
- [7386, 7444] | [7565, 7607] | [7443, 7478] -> -0.88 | 19.2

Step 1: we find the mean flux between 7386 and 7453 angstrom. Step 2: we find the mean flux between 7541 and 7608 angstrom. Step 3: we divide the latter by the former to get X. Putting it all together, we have 1.07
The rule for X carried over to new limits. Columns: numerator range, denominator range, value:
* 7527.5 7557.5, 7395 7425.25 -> 1.11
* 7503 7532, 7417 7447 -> 1.07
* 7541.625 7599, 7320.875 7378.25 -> 1.18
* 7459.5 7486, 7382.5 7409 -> 1.05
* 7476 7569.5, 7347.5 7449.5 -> 1.10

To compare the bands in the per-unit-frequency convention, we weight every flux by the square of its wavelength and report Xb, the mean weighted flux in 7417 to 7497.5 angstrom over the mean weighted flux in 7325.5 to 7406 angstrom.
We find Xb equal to 1.1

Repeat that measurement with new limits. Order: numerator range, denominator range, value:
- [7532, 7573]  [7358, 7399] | 1.19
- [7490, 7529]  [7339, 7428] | 1.14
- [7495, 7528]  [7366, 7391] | 1.13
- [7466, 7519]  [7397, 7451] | 1.07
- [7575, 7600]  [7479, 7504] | 1.01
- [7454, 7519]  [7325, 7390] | 1.16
